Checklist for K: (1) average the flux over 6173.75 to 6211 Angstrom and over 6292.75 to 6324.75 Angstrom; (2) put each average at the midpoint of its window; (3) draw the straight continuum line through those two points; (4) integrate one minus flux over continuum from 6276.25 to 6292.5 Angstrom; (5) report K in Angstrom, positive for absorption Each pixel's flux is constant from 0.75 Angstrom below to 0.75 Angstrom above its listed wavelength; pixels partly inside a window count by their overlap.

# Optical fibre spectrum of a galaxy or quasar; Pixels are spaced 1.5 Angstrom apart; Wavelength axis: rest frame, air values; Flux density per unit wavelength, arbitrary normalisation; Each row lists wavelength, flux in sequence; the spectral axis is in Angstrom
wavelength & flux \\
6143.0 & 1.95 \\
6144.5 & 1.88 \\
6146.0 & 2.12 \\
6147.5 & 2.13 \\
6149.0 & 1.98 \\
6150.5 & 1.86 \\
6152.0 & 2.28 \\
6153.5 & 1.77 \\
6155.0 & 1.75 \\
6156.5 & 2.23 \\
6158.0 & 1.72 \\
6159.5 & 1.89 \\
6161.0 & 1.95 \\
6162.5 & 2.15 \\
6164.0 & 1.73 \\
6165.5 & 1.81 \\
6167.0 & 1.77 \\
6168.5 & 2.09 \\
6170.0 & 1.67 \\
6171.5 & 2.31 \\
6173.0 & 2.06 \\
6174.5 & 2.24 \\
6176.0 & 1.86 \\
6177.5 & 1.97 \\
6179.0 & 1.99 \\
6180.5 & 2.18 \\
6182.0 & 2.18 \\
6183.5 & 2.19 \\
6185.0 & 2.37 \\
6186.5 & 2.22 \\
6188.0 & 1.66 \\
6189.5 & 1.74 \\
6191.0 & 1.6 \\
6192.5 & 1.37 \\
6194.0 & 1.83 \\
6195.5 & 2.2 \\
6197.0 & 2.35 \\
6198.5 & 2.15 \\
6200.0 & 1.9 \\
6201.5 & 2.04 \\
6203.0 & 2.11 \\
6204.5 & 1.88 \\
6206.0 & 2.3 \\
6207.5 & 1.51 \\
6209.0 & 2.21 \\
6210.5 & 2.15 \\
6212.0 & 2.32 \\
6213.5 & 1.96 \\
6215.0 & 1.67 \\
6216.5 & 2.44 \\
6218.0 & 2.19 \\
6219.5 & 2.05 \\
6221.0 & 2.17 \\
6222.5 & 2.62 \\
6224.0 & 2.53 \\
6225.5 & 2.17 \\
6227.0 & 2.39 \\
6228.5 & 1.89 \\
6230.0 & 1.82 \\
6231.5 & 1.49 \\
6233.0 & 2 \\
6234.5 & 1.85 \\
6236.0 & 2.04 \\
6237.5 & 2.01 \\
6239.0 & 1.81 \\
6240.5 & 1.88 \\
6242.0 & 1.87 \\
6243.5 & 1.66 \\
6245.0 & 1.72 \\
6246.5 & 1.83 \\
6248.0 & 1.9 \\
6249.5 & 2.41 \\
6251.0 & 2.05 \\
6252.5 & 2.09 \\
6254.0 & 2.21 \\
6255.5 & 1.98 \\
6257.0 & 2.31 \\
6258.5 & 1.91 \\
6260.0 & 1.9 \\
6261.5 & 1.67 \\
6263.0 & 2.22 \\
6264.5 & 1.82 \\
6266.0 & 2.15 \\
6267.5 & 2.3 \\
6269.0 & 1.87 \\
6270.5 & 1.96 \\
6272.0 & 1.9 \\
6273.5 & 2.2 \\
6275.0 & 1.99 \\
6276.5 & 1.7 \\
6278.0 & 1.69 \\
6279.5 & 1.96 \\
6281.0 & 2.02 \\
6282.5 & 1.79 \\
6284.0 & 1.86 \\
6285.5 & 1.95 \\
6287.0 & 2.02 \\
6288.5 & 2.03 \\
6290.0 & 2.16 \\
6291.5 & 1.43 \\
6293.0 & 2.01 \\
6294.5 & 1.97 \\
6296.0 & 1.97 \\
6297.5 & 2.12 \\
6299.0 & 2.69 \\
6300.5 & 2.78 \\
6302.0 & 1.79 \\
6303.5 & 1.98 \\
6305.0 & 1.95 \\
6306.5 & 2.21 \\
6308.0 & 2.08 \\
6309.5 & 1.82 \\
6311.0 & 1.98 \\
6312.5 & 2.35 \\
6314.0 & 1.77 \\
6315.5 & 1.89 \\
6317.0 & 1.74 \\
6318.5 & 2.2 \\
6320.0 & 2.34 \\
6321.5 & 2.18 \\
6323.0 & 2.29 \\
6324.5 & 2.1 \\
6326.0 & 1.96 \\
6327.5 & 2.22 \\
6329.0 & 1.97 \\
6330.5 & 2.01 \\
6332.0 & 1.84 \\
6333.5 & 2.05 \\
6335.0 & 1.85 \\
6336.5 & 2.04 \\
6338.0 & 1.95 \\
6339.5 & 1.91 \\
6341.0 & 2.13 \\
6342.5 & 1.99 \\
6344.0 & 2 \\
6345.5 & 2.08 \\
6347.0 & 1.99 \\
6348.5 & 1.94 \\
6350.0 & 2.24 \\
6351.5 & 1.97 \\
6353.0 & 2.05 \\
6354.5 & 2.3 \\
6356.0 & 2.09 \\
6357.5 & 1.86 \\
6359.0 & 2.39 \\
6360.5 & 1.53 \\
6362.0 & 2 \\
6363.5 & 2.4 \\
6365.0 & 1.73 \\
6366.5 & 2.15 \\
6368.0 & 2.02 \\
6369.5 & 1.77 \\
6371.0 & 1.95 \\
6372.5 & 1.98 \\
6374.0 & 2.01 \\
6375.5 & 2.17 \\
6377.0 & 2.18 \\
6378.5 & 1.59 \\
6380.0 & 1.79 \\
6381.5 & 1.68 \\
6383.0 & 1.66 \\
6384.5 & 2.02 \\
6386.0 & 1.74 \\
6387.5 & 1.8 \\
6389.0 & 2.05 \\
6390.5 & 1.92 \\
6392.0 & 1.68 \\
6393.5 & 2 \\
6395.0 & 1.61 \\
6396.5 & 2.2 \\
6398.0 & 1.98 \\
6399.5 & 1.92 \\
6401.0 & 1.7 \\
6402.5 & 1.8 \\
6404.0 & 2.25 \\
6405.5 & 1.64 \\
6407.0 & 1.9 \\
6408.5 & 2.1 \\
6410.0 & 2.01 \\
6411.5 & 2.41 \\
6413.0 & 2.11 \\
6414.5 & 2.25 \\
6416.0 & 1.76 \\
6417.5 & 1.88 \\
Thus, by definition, 1.6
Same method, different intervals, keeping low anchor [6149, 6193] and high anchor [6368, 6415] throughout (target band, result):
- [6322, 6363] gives -2.0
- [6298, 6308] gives -1.4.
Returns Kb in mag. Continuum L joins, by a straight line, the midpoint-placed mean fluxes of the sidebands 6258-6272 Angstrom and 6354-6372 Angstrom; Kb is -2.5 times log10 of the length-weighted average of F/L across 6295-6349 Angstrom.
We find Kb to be -0.03 mag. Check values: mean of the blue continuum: 1.97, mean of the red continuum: 2.01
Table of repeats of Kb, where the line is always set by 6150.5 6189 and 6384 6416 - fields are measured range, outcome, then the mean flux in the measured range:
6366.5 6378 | -0.03 mag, 2.01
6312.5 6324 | -0.06 mag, 2.08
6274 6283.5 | 0.06 mag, 1.87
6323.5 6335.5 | -0.02 mag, 2.01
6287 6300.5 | -0.06 mag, 2.09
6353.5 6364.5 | -0.06 mag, 2.07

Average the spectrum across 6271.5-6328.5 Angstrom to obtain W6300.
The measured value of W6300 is 2.03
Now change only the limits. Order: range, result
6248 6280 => 2.01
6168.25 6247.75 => 2.01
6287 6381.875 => 2.03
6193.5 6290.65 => 2.02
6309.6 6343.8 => 2.03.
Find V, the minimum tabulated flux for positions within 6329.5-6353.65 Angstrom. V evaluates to 1.84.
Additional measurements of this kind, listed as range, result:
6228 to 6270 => 1.49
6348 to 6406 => 1.53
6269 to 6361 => 1.43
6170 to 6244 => 1.37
